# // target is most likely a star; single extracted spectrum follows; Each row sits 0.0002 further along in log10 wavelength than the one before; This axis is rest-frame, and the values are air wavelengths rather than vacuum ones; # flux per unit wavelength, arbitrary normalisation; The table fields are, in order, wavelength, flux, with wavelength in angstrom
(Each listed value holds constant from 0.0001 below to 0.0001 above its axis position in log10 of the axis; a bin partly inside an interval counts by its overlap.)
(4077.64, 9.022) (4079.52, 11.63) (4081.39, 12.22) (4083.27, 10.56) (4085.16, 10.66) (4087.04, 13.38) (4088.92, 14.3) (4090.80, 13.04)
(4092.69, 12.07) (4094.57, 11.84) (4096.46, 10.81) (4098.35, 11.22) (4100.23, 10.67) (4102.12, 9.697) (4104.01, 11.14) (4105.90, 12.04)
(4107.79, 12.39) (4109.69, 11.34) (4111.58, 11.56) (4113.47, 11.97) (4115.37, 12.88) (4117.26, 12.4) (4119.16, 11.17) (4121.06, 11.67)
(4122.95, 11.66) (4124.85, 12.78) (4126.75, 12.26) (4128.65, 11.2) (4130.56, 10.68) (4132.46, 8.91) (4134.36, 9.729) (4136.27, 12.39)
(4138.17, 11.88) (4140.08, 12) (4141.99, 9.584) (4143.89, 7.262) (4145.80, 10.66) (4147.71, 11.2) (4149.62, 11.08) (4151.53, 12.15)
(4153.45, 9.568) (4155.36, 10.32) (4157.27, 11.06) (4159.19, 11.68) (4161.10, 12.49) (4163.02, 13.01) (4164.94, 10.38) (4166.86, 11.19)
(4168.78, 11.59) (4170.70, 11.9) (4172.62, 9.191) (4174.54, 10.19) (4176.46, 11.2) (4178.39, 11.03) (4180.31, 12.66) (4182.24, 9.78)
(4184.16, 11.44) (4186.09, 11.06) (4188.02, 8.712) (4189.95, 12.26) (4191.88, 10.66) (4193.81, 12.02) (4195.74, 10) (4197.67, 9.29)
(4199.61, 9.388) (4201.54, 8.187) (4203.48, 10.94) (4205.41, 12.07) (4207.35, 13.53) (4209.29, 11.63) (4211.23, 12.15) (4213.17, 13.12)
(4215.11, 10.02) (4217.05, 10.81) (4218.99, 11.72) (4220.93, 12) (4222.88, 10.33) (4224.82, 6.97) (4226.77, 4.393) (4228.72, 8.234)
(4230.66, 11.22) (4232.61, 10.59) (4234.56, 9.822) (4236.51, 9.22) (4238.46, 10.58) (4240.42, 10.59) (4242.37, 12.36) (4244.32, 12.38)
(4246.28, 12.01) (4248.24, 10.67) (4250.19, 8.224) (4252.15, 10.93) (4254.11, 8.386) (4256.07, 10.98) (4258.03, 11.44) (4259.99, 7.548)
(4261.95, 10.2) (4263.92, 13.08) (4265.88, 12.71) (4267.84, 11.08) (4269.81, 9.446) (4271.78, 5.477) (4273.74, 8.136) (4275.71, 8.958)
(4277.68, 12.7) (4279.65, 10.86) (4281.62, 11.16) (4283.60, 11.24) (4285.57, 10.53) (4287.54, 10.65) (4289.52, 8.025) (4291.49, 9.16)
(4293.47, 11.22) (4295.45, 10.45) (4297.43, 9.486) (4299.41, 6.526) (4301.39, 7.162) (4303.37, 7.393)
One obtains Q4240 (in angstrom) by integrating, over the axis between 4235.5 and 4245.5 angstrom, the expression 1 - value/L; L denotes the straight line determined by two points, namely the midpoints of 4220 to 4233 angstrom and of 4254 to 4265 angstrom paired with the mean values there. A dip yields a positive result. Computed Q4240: -1.5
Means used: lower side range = 9.03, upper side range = 10.4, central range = 11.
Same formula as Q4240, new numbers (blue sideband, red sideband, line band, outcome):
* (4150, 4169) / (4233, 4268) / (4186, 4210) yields 0.7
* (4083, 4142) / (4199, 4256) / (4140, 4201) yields 1.3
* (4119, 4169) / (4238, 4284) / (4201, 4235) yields 0.7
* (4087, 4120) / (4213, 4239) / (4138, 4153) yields 0.7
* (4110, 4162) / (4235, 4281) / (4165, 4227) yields 0.2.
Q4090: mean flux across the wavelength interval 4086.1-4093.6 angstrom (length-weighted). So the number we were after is 13.2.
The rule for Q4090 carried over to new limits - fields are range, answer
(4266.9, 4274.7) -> 8.52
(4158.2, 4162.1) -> 12.1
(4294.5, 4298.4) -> 9.96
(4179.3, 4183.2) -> 11.2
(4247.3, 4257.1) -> 9.85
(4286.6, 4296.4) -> 9.89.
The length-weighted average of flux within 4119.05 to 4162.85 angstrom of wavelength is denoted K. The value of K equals 11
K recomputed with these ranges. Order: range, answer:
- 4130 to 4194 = 10.9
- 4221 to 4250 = 9.97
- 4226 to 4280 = 10.1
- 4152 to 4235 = 10.7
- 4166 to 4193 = 10.9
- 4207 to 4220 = 11.8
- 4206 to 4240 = 10.4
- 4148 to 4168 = 11.3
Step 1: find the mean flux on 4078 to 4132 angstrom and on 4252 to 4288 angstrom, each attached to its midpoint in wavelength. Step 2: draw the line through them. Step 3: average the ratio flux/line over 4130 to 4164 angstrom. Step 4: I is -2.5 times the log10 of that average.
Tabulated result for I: 0.05 mag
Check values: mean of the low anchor 11.7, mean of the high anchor 10.3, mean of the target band 10.9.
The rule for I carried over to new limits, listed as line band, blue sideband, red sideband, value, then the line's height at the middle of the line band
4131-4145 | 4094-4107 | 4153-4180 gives 0.08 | 11.1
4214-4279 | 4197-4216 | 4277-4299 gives 0.06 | 10.7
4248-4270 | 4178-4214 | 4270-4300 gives -0.04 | 10.1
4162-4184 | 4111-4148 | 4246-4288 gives -0.02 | 10.9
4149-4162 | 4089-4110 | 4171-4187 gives -0.01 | 11.1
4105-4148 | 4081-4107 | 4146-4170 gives 0.02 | 11.5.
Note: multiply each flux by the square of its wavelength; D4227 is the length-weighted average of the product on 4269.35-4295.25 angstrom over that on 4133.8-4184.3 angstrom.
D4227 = 0.95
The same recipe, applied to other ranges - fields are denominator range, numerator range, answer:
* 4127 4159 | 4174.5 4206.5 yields 1.02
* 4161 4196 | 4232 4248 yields 1.02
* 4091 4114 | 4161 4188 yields 1.00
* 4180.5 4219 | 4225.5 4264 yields 0.94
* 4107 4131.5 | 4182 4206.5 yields 0.92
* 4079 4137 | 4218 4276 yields 0.92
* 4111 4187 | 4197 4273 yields 0.97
